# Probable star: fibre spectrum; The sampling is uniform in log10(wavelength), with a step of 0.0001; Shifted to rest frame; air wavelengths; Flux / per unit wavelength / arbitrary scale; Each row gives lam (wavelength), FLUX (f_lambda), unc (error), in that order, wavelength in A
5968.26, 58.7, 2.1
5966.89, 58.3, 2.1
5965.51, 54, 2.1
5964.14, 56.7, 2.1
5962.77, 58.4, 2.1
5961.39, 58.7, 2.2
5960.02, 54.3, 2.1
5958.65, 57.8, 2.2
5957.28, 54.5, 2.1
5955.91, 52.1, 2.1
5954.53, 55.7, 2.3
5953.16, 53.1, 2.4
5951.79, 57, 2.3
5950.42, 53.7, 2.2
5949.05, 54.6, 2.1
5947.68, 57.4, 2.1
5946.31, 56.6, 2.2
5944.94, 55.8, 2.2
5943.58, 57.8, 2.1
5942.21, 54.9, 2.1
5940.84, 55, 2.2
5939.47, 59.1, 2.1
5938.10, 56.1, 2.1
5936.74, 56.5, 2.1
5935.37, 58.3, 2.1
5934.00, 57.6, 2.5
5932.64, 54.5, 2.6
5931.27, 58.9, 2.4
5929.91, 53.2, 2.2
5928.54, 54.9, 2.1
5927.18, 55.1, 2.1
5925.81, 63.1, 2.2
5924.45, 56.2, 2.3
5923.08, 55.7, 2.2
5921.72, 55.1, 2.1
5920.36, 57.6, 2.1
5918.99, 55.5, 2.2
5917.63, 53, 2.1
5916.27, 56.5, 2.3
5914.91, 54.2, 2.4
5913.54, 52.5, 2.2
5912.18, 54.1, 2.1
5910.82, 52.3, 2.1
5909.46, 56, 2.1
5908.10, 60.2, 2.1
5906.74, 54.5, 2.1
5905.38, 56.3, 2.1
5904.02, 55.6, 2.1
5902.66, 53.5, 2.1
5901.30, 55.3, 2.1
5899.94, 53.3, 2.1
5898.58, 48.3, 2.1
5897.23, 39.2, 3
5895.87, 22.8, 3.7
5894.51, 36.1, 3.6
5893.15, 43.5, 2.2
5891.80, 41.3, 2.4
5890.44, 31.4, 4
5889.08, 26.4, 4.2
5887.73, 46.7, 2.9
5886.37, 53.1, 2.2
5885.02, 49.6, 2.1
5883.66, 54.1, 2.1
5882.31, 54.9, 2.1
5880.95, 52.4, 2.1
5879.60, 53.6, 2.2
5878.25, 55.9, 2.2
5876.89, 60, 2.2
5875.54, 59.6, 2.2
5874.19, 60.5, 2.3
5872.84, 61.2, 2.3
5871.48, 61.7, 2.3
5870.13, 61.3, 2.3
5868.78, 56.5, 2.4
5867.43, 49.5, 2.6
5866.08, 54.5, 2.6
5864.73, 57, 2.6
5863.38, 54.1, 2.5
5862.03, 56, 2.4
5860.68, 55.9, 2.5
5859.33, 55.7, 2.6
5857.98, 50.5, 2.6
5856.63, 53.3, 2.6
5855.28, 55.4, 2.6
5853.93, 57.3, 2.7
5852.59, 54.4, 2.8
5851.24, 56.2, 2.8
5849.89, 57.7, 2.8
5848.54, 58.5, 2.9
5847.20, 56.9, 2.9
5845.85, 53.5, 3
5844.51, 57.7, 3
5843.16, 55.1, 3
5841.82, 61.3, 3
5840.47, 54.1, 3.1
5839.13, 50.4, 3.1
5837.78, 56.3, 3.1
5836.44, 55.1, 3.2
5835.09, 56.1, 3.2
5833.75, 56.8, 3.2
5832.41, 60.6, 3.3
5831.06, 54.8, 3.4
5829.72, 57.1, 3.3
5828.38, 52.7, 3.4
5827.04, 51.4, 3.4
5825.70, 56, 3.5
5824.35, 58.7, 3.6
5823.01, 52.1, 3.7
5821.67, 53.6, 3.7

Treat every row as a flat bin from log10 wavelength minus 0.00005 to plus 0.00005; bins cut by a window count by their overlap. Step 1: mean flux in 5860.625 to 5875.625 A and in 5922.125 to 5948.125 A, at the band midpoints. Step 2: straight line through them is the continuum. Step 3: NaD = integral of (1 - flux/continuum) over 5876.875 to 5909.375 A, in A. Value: 5.1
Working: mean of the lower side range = 57.3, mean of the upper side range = 56.7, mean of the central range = 48.1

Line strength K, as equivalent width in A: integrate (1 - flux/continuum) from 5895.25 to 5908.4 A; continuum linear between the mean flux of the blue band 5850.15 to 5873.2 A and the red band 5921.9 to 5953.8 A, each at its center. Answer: 1.49 A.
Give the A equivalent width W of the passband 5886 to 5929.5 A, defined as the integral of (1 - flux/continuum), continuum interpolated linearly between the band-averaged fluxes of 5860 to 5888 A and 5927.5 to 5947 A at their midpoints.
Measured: 4.5 A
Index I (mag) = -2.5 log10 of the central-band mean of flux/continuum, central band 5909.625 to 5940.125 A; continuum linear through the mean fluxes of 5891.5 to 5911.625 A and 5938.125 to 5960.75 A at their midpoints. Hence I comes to -0.08 mag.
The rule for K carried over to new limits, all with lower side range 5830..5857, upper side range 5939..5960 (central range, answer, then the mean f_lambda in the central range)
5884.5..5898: 4.09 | 39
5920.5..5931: -0.12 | 56.4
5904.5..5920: 0.20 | 55.1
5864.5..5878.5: -0.52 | 58.1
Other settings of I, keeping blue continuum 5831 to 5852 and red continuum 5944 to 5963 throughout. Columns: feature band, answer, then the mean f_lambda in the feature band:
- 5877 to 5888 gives 0.06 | 53.1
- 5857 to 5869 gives 0.04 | 54.3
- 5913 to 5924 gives 0.02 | 55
